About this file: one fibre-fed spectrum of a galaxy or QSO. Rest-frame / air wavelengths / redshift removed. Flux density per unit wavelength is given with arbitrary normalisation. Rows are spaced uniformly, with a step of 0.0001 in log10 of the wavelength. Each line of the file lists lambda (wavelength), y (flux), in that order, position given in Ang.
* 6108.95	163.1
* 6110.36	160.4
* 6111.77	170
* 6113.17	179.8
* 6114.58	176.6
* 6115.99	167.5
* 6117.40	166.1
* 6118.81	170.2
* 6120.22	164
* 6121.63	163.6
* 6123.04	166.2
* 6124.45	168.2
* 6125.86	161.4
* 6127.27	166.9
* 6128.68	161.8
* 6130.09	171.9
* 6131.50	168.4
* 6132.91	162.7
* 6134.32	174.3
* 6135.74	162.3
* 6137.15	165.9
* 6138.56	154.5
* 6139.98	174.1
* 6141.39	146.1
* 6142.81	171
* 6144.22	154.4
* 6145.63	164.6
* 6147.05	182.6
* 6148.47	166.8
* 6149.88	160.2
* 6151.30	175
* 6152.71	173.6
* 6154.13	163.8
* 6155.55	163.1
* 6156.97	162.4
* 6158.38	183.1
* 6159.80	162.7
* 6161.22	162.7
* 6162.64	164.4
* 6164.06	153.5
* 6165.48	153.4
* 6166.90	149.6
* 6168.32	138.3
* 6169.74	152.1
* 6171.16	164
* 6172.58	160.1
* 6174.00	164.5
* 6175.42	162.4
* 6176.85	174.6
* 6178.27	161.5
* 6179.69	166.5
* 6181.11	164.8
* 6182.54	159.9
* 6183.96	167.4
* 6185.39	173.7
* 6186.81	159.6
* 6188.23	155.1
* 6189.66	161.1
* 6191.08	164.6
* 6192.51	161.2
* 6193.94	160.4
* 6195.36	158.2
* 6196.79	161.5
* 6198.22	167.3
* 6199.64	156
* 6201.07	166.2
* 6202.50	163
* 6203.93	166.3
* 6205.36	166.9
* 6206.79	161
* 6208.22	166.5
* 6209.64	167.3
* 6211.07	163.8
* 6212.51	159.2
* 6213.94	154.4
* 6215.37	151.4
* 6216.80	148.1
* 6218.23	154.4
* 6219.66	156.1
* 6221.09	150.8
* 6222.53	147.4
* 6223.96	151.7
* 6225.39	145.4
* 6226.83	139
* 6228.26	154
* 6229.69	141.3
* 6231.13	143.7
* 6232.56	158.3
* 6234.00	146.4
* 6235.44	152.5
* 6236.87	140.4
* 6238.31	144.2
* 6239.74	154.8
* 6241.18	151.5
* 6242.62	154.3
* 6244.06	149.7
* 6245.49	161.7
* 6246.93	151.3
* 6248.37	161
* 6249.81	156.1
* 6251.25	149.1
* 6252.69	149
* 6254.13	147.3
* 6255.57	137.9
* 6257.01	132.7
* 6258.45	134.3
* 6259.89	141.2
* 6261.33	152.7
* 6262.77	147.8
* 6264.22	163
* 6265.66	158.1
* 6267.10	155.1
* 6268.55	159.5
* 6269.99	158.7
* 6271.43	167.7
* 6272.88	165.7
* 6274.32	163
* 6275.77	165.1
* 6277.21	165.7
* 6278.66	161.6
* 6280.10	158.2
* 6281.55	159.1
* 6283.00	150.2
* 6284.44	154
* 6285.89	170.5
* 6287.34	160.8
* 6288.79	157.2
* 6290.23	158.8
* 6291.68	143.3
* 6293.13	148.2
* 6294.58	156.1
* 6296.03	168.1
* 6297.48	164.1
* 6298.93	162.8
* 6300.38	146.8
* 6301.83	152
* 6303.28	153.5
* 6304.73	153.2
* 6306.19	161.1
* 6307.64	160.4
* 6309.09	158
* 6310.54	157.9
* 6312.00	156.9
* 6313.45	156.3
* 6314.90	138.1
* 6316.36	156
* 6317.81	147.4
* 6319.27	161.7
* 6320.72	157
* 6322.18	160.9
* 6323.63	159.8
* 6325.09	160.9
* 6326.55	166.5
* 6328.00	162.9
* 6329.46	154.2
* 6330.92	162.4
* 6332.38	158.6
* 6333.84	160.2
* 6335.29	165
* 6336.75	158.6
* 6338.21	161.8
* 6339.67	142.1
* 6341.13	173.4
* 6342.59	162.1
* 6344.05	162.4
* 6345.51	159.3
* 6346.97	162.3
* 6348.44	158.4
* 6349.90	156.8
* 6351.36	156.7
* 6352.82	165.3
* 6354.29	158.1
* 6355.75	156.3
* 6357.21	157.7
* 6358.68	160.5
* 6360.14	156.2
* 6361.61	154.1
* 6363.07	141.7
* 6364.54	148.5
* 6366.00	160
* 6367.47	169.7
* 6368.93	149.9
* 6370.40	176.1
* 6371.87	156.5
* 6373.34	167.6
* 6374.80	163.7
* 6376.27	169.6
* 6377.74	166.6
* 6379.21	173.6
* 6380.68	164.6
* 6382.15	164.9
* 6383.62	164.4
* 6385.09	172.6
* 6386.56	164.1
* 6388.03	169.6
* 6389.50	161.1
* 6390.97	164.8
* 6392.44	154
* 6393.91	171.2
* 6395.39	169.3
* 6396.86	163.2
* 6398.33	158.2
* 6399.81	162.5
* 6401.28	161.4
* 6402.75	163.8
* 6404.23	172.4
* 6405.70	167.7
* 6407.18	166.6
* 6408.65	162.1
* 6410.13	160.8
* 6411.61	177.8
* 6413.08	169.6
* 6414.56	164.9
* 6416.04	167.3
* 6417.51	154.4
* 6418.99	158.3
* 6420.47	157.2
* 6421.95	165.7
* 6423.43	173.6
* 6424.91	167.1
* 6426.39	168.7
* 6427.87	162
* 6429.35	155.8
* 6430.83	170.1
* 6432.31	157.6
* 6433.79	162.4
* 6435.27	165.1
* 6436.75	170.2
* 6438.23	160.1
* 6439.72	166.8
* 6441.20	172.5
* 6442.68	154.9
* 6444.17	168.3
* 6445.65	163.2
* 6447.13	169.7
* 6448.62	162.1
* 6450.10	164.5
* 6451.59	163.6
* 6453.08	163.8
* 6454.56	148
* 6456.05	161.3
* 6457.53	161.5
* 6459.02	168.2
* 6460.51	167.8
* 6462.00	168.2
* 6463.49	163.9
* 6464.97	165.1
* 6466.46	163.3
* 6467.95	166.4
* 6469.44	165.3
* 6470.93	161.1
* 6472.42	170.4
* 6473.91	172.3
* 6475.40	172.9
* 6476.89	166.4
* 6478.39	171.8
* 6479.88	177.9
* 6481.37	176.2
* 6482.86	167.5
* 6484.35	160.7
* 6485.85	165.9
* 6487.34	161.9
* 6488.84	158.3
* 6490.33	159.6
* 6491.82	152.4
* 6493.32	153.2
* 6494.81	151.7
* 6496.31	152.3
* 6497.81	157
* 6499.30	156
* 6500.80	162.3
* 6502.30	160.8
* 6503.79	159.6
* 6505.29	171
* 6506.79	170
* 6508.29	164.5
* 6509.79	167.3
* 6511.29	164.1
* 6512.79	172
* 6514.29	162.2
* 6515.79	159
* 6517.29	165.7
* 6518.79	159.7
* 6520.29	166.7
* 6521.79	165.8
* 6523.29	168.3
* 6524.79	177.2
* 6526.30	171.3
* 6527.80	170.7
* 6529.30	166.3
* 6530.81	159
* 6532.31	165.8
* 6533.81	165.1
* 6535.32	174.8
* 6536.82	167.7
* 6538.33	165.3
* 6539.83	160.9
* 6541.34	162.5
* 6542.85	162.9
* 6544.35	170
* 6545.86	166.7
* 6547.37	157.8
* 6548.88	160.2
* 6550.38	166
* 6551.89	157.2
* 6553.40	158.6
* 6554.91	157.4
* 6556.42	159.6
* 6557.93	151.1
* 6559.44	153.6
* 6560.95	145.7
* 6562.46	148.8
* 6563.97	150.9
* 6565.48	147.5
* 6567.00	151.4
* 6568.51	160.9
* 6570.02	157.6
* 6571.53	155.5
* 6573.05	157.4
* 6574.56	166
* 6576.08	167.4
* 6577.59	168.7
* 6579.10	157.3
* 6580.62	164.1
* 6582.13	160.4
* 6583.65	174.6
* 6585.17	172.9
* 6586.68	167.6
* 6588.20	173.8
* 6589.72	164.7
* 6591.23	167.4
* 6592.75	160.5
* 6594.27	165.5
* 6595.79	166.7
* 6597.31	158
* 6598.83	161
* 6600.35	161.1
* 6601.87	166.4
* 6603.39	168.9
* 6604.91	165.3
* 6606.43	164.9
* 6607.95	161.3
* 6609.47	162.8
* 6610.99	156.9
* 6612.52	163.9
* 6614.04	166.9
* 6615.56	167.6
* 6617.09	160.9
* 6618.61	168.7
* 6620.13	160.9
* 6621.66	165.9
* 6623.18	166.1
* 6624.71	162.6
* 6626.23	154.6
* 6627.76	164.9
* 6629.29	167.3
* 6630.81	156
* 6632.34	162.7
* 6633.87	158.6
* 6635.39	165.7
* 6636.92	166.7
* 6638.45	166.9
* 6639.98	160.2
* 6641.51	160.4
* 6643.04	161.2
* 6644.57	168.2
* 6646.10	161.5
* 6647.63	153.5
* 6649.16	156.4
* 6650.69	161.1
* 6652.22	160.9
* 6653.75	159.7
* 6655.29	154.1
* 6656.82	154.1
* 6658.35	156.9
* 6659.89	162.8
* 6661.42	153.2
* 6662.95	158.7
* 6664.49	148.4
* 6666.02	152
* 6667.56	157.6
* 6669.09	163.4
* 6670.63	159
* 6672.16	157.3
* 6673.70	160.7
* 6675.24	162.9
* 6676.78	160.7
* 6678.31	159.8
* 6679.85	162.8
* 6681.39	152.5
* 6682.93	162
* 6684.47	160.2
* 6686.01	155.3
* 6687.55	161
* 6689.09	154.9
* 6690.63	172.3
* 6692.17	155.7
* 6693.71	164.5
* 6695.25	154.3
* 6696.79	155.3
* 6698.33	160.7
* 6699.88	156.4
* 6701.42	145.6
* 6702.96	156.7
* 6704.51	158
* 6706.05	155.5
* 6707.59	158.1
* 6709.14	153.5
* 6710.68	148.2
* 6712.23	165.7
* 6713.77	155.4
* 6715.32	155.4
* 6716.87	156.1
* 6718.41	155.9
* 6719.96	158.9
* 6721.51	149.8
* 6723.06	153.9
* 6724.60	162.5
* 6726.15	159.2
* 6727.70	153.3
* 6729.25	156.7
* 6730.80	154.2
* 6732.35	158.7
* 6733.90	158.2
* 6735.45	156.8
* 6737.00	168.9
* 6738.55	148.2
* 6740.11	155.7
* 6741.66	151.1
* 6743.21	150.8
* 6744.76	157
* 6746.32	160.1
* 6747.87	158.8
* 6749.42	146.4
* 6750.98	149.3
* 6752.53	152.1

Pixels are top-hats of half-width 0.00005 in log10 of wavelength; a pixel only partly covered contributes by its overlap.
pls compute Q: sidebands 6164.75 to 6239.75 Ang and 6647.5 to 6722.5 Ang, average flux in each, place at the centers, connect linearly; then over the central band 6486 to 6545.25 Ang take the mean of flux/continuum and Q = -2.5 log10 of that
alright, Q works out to -0.04 mag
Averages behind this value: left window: 157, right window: 157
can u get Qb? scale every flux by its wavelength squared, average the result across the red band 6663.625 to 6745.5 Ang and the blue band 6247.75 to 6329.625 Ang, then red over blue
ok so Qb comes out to 1.15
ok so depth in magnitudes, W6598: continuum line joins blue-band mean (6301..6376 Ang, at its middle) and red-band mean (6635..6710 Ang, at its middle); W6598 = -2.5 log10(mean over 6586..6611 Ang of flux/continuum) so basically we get -0.04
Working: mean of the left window 158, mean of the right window 159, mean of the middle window 164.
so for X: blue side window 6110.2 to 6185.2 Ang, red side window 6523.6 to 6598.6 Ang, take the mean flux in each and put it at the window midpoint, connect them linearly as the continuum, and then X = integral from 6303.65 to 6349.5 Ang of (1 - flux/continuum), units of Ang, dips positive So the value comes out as 1.5 Ang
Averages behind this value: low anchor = 165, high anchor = 162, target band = 159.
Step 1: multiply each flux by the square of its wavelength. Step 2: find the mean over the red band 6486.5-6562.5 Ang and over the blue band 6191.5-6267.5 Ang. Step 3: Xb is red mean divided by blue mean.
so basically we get 1.16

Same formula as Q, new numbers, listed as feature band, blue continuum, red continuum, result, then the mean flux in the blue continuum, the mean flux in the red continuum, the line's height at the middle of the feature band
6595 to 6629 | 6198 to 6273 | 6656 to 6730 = -0.05 mag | 153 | 157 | 157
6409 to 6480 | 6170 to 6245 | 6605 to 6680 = -0.04 mag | 158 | 161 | 159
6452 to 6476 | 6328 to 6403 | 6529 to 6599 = -0.02 mag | 161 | 162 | 162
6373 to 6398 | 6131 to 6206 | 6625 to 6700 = -0.03 mag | 163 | 160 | 162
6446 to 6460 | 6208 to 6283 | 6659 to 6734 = -0.05 mag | 153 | 157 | 155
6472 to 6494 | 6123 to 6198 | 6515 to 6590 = -0.02 mag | 163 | 163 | 163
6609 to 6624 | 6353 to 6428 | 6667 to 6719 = -0.03 mag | 163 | 158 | 159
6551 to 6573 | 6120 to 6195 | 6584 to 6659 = 0.06 mag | 164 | 163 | 163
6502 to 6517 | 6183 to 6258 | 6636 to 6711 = -0.05 mag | 155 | 158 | 157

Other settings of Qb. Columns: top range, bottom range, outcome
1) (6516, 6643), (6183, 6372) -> 1.14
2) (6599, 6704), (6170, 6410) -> 1.13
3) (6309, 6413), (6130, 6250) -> 1.07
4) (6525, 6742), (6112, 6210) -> 1.13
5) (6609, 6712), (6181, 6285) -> 1.17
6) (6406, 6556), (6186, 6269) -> 1.16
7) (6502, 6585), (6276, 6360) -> 1.10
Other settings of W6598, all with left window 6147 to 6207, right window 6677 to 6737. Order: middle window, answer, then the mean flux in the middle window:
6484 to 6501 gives 0.02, 157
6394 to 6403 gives -0.02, 164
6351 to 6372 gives 0.02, 158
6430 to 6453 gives -0.03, 165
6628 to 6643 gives -0.03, 163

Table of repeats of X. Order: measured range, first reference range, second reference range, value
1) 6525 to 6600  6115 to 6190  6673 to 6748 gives -1.5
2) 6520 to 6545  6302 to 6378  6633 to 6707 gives -1.3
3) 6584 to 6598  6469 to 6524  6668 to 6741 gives -0.5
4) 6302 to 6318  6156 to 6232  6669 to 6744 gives 0.4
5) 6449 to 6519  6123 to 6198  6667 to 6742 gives -1.7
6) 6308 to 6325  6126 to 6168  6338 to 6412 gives 0.7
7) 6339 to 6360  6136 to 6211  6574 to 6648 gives 0.5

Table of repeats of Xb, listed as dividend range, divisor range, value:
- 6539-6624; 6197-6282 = 1.17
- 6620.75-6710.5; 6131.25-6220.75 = 1.14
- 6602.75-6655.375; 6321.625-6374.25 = 1.11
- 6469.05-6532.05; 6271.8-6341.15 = 1.11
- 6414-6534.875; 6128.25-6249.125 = 1.13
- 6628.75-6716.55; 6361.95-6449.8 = 1.05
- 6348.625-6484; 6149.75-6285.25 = 1.11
